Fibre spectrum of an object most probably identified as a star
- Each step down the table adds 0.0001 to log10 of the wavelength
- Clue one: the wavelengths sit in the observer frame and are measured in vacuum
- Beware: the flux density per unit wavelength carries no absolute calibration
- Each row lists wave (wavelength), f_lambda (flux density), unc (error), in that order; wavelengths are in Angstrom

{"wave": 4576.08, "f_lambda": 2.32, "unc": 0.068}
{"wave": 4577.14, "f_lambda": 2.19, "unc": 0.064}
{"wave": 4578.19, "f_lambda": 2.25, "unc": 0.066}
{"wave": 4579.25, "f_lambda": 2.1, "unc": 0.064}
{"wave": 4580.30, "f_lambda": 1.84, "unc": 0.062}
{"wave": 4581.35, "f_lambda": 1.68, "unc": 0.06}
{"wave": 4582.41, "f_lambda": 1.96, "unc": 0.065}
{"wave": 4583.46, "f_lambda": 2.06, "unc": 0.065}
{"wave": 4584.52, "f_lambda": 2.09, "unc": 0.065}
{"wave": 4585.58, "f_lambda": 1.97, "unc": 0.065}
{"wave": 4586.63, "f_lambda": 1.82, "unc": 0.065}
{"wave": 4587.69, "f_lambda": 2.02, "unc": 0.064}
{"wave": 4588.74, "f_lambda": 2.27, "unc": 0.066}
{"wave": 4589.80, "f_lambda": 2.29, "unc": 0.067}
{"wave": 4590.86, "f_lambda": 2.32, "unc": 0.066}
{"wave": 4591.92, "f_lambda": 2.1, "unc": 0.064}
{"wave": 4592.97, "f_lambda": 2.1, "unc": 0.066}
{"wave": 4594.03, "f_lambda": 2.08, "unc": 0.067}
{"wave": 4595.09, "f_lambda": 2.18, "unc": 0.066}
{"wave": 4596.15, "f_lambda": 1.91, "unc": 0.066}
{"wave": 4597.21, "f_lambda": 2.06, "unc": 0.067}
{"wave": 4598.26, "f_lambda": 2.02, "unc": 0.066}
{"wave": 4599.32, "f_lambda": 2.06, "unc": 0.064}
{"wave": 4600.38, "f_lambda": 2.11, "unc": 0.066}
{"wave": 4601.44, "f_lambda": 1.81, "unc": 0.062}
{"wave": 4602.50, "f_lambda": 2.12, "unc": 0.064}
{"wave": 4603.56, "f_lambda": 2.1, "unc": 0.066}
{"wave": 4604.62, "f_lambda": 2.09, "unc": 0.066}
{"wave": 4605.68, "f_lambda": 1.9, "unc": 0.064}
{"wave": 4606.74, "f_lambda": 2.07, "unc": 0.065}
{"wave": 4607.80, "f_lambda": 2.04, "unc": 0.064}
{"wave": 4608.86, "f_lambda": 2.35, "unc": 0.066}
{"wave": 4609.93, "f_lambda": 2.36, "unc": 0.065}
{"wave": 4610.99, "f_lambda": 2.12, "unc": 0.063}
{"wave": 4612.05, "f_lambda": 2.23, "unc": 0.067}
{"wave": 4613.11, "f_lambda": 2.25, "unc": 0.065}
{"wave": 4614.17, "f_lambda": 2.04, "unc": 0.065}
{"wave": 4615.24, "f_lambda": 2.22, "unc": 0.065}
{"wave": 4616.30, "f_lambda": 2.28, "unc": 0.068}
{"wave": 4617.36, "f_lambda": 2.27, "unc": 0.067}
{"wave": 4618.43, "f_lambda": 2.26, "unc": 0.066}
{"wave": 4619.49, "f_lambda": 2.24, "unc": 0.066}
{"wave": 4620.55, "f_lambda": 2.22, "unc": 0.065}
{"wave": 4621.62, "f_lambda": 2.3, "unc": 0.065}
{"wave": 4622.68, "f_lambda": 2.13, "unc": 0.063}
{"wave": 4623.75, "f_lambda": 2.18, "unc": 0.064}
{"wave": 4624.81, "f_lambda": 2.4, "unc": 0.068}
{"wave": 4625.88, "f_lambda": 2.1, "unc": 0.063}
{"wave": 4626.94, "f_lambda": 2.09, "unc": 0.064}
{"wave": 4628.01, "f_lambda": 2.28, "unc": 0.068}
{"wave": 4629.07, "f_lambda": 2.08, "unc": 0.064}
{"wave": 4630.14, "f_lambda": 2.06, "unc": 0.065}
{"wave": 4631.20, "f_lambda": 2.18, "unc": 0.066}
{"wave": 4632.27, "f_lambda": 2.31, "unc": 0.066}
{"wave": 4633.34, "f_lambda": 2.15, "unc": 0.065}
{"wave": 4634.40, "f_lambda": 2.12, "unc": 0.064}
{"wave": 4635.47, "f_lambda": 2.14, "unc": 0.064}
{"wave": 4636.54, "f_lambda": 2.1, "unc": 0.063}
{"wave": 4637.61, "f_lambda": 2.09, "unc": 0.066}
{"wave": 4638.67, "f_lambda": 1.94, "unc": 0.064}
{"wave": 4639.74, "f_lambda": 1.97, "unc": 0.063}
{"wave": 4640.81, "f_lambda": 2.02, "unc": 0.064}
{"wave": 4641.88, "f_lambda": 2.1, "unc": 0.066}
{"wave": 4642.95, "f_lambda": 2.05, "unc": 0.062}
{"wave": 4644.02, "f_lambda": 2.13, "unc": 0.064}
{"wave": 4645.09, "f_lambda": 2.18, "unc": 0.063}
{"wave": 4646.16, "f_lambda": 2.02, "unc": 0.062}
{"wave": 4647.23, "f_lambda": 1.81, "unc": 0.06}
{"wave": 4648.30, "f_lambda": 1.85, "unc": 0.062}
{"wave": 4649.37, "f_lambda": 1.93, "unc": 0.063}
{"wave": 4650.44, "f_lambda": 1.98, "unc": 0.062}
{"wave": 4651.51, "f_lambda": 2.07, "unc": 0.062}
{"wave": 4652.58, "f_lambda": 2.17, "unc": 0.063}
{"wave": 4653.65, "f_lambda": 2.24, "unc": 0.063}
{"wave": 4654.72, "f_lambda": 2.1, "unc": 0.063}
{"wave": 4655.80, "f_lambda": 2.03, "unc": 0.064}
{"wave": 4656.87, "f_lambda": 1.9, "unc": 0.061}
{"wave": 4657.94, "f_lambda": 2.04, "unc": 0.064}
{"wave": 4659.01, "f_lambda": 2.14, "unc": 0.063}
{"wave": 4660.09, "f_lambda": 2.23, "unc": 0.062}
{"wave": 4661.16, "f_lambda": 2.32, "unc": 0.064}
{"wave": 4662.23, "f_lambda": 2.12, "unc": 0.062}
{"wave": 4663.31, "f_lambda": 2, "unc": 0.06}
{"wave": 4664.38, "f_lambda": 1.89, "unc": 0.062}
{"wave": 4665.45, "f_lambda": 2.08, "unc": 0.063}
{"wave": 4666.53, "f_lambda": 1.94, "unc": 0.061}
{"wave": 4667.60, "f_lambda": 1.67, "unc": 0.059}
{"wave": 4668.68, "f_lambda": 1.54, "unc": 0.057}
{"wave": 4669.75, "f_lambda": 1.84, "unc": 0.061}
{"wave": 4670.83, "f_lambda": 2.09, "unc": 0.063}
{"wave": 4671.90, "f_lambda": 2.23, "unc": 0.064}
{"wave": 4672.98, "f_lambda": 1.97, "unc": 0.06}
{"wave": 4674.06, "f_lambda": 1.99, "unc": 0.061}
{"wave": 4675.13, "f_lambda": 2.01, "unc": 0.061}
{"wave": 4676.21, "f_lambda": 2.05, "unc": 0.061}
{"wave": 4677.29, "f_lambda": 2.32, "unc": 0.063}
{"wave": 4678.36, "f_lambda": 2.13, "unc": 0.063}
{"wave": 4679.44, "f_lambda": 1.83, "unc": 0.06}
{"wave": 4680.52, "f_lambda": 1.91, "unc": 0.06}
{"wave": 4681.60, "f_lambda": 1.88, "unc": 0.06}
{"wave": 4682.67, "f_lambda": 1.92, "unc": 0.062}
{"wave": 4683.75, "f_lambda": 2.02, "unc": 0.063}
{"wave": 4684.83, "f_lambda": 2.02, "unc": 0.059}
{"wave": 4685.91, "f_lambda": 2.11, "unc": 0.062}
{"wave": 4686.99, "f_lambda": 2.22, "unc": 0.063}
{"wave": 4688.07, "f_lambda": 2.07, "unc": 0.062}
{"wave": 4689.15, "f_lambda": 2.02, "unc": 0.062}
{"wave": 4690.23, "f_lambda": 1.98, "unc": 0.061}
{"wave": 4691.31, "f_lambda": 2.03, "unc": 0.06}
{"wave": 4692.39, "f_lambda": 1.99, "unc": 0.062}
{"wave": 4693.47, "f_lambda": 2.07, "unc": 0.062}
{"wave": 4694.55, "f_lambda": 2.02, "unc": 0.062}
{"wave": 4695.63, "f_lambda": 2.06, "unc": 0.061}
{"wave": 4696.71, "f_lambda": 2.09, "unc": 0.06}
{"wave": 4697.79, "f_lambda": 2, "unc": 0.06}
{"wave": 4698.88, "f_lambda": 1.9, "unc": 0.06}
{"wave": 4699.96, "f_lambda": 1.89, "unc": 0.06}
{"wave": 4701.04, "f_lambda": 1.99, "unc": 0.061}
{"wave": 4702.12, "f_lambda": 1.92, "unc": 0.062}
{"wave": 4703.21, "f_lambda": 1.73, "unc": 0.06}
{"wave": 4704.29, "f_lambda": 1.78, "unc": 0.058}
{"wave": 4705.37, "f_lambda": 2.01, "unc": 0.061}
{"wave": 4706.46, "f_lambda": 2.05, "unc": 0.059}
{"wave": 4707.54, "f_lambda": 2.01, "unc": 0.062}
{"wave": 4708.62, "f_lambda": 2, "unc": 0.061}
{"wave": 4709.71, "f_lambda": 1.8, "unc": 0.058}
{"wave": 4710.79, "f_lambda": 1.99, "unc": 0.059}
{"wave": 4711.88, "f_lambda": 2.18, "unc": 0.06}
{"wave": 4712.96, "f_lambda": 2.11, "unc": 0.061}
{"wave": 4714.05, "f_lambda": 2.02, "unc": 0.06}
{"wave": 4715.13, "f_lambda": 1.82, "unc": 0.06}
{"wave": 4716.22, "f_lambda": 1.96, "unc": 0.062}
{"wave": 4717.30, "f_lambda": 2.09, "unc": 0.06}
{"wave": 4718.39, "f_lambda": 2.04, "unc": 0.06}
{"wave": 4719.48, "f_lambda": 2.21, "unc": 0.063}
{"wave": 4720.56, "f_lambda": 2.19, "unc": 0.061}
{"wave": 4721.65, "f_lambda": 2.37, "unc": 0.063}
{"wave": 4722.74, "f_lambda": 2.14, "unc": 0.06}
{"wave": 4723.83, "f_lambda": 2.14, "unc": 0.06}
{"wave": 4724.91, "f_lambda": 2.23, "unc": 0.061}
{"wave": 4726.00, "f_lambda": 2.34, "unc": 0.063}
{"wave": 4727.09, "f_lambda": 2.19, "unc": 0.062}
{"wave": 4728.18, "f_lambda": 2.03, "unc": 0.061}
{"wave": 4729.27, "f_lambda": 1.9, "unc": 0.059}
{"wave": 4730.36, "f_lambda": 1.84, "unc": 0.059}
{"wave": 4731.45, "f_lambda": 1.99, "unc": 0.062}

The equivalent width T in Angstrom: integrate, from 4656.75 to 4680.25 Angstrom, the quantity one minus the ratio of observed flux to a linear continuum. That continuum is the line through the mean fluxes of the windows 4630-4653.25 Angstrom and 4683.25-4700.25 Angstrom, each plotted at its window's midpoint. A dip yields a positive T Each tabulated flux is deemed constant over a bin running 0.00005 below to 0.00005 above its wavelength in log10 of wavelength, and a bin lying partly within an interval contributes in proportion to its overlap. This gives 0.4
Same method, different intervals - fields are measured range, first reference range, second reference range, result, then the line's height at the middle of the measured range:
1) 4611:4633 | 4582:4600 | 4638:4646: -1.5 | 2.06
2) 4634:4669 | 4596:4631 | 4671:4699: 1.0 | 2.09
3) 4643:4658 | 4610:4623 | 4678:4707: 0.6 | 2.12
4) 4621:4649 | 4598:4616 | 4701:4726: -0.1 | 2.1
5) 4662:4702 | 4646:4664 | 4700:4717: 0.2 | 2.01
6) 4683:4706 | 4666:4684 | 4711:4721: 0.2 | 2.01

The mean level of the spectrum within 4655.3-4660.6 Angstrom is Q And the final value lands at 2.07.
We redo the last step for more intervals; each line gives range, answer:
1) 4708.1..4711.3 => 1.93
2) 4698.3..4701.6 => 1.93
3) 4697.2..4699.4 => 1.95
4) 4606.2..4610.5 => 2.2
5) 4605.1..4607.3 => 1.99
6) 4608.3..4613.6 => 2.26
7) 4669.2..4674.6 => 2.02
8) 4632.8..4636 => 2.14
